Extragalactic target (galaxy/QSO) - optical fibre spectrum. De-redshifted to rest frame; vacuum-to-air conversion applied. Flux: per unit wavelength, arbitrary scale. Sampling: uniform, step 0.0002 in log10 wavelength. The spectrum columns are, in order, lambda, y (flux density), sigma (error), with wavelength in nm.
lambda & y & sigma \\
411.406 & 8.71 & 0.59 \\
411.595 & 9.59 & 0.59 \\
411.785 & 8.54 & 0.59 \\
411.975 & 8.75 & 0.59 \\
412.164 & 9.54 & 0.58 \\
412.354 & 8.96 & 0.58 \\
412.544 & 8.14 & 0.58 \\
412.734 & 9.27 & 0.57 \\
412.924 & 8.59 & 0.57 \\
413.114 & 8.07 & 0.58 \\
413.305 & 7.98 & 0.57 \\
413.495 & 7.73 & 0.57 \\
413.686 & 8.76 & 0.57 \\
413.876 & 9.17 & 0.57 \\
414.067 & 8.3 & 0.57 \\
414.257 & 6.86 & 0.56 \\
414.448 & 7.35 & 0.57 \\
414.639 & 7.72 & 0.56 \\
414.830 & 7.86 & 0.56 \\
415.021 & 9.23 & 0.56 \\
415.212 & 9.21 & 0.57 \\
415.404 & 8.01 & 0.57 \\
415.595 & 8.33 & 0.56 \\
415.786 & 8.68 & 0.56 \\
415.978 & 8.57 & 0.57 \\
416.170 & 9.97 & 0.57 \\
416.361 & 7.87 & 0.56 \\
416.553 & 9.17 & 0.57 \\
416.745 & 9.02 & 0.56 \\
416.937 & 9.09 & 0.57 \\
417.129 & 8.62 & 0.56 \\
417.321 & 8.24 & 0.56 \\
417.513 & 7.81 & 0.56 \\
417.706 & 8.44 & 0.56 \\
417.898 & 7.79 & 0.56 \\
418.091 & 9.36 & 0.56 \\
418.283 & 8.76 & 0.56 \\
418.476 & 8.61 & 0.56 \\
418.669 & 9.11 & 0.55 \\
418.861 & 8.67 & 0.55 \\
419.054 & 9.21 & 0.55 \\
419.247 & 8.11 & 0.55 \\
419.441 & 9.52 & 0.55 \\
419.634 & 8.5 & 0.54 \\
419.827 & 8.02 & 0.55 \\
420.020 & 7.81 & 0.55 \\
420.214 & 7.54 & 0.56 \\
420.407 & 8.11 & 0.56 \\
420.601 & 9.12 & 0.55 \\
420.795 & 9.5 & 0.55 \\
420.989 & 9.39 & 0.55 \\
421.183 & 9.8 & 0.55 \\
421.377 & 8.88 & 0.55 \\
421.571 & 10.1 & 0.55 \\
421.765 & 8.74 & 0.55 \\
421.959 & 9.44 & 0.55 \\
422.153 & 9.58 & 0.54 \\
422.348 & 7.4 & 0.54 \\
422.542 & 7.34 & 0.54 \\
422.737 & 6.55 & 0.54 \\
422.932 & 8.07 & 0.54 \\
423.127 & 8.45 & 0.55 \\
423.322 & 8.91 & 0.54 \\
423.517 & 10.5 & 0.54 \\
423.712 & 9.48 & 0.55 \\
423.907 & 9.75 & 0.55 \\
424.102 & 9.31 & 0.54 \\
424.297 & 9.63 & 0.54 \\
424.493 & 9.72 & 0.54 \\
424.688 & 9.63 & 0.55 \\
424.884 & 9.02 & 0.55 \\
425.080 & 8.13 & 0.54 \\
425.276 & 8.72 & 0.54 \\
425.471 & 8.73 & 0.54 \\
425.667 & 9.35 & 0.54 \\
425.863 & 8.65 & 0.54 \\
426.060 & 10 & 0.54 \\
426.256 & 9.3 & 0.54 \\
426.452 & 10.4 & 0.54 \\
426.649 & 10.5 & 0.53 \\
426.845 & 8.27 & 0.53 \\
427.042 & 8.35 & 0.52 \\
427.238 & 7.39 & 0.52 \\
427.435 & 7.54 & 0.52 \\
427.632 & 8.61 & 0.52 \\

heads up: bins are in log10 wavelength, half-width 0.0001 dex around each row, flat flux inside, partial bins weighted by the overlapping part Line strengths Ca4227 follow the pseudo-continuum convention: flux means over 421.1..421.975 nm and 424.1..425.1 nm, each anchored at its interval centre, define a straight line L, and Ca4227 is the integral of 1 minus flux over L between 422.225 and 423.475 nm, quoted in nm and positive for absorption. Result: 0.19 nm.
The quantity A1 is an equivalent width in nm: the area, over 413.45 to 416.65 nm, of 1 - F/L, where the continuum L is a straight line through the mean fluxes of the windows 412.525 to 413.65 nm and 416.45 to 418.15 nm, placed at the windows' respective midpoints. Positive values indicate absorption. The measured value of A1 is 0.02 nm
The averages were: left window 8.33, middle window 8.41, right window 8.59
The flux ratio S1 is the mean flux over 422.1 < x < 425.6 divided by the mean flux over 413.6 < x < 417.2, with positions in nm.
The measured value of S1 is 1.0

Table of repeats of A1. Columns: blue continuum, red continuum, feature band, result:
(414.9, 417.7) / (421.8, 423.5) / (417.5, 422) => -0.148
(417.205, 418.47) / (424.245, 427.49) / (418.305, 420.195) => -0.012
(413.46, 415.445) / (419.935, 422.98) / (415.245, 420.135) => -0.131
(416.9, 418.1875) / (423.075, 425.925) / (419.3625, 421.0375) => 0.032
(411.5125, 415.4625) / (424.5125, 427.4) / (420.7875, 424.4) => -0.046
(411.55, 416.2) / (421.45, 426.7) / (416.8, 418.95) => 0.030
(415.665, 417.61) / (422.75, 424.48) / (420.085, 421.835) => -0.004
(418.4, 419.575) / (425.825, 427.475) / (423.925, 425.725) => -0.040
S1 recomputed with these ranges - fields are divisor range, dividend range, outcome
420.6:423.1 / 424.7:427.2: 1.04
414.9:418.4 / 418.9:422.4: 1.02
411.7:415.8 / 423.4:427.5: 1.09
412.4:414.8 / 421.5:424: 1.07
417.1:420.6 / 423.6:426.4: 1.09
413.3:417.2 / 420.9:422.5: 1.08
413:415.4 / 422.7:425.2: 1.11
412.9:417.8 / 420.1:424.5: 1.06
